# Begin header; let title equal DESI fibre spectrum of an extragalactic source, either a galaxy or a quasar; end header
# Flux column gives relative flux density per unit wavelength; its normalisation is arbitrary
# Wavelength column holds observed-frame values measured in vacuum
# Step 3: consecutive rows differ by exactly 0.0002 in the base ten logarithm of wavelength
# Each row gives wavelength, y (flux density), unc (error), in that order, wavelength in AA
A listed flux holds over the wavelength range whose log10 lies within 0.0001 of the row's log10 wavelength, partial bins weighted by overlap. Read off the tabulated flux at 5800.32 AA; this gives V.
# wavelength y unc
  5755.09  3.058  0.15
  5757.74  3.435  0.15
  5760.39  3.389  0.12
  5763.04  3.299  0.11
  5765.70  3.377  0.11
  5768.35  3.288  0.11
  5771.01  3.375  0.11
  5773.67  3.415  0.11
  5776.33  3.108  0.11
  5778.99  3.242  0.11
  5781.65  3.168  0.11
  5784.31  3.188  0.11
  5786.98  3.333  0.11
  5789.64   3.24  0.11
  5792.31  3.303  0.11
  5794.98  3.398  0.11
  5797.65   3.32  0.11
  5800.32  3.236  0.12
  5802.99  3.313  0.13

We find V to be 3.236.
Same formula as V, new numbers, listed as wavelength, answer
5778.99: 3.242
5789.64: 3.24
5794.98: 3.398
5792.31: 3.303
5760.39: 3.389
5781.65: 3.168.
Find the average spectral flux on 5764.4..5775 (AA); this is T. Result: 3.36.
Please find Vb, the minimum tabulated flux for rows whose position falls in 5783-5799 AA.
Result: 3.188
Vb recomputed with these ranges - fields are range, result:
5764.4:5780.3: 3.108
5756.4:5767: 3.299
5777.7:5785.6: 3.168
